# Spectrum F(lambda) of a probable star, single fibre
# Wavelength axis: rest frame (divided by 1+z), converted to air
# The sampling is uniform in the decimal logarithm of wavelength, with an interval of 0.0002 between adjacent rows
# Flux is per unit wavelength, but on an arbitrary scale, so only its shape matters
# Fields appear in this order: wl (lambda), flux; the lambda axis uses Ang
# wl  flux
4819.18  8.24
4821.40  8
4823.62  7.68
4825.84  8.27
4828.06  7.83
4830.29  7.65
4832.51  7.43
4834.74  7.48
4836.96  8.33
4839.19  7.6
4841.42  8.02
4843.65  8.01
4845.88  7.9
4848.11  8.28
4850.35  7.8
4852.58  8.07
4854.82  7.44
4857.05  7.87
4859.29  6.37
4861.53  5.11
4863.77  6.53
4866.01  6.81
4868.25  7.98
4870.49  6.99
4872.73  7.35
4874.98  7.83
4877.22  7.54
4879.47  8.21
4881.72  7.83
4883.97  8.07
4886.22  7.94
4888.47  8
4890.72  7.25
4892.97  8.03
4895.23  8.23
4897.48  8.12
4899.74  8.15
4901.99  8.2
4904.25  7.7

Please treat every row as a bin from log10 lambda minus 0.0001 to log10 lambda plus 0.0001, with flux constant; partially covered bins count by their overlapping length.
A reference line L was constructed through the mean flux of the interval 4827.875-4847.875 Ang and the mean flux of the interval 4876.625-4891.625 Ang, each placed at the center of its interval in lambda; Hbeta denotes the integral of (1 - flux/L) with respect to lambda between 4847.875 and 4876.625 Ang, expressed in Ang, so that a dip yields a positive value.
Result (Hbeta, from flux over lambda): 2.2 Ang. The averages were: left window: 7.83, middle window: 7.24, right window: 7.85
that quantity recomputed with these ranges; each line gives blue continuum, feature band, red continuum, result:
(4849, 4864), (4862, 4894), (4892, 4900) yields 0.4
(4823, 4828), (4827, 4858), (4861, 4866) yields -3.1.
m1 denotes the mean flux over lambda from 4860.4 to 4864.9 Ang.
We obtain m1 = 5.82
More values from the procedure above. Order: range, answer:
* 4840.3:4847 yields 7.98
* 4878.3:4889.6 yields 8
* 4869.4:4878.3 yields 7.43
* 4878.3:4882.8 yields 8.01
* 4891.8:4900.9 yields 8.13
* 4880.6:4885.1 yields 7.95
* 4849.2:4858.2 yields 7.79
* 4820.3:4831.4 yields 7.89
